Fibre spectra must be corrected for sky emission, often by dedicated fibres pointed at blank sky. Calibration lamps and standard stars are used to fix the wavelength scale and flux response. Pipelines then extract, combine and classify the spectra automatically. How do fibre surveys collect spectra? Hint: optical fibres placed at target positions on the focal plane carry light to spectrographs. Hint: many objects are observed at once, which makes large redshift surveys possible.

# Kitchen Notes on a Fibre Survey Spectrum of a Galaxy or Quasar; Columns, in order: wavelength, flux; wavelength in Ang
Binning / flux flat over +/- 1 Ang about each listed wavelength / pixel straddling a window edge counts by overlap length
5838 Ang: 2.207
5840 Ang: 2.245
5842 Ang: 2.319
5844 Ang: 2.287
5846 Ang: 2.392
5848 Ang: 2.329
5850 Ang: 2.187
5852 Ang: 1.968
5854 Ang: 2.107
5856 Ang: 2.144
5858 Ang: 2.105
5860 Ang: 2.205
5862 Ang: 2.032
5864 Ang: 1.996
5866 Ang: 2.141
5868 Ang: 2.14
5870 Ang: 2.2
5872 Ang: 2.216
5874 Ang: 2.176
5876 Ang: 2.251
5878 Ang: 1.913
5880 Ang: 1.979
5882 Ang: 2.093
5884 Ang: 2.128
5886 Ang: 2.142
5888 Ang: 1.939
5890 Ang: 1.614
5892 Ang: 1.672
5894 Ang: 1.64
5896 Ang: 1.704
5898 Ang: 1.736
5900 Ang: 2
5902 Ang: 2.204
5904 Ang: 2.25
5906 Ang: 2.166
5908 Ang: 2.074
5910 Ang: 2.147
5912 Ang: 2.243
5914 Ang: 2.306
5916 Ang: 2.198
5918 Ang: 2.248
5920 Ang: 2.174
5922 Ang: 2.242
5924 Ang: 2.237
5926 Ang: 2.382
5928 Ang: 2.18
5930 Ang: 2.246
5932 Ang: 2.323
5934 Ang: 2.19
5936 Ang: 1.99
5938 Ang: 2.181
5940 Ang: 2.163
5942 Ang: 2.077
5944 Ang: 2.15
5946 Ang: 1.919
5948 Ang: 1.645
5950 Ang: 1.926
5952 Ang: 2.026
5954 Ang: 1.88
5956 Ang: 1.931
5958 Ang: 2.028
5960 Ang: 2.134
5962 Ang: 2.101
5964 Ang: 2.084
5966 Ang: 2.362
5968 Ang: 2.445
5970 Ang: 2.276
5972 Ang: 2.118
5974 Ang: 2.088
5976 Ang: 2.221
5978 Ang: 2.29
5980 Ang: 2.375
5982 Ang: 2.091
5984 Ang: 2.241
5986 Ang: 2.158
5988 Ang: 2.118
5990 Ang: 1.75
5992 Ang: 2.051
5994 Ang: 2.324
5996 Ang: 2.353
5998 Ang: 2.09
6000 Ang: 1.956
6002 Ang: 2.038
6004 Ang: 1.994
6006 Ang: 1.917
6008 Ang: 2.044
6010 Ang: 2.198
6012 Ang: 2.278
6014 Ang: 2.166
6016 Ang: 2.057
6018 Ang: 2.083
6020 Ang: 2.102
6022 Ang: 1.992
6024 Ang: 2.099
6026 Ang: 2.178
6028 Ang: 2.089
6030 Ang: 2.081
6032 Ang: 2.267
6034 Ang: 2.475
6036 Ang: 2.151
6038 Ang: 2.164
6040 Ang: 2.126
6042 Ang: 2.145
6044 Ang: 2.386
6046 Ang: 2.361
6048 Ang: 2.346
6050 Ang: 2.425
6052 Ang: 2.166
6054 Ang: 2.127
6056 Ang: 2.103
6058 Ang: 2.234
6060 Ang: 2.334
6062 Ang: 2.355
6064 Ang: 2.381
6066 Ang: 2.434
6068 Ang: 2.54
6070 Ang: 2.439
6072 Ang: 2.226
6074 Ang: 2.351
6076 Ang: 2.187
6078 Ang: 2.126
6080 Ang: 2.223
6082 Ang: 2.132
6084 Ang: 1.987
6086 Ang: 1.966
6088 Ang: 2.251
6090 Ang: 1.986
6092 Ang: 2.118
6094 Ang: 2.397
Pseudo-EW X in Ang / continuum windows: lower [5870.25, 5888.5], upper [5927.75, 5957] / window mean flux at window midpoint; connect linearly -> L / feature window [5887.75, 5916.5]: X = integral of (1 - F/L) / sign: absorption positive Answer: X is 1.3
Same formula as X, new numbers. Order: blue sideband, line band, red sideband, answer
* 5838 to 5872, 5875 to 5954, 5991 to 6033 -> 3.1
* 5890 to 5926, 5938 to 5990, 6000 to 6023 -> -0.9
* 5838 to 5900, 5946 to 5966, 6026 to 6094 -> 1.4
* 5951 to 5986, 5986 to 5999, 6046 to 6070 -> 0.5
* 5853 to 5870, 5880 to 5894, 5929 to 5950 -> 1.3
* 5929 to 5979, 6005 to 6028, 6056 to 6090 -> 0.9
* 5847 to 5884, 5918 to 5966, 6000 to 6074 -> 1.2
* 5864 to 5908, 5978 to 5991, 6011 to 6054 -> 0.0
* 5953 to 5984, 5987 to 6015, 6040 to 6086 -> 1.4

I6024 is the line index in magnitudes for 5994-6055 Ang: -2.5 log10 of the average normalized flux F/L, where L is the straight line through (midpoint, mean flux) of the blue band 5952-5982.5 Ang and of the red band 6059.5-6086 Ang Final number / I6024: 0.03 mag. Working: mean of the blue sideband 2.16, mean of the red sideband 2.27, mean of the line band 2.16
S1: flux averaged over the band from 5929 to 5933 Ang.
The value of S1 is 2.28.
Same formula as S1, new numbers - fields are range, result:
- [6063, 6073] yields 2.4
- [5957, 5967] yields 2.14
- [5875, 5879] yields 2.08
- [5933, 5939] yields 2.12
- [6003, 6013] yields 2.09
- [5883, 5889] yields 2.07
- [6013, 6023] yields 2.08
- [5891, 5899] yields 1.69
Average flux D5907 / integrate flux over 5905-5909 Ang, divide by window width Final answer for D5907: 2.12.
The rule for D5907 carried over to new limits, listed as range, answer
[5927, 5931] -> 2.21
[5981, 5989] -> 2.15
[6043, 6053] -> 2.34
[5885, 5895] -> 1.8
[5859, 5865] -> 2.08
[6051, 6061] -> 2.19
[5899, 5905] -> 2.15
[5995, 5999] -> 2.22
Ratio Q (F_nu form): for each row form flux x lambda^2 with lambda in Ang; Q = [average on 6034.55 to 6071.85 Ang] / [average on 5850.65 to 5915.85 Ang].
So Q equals 1.2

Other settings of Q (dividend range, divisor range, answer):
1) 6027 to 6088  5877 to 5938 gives 1.13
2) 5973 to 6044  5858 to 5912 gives 1.10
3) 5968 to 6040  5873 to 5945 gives 1.06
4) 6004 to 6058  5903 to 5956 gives 1.05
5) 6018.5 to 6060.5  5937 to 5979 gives 1.08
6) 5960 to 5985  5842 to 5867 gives 1.07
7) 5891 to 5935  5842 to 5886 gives 1.00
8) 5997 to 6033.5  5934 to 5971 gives 1.03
